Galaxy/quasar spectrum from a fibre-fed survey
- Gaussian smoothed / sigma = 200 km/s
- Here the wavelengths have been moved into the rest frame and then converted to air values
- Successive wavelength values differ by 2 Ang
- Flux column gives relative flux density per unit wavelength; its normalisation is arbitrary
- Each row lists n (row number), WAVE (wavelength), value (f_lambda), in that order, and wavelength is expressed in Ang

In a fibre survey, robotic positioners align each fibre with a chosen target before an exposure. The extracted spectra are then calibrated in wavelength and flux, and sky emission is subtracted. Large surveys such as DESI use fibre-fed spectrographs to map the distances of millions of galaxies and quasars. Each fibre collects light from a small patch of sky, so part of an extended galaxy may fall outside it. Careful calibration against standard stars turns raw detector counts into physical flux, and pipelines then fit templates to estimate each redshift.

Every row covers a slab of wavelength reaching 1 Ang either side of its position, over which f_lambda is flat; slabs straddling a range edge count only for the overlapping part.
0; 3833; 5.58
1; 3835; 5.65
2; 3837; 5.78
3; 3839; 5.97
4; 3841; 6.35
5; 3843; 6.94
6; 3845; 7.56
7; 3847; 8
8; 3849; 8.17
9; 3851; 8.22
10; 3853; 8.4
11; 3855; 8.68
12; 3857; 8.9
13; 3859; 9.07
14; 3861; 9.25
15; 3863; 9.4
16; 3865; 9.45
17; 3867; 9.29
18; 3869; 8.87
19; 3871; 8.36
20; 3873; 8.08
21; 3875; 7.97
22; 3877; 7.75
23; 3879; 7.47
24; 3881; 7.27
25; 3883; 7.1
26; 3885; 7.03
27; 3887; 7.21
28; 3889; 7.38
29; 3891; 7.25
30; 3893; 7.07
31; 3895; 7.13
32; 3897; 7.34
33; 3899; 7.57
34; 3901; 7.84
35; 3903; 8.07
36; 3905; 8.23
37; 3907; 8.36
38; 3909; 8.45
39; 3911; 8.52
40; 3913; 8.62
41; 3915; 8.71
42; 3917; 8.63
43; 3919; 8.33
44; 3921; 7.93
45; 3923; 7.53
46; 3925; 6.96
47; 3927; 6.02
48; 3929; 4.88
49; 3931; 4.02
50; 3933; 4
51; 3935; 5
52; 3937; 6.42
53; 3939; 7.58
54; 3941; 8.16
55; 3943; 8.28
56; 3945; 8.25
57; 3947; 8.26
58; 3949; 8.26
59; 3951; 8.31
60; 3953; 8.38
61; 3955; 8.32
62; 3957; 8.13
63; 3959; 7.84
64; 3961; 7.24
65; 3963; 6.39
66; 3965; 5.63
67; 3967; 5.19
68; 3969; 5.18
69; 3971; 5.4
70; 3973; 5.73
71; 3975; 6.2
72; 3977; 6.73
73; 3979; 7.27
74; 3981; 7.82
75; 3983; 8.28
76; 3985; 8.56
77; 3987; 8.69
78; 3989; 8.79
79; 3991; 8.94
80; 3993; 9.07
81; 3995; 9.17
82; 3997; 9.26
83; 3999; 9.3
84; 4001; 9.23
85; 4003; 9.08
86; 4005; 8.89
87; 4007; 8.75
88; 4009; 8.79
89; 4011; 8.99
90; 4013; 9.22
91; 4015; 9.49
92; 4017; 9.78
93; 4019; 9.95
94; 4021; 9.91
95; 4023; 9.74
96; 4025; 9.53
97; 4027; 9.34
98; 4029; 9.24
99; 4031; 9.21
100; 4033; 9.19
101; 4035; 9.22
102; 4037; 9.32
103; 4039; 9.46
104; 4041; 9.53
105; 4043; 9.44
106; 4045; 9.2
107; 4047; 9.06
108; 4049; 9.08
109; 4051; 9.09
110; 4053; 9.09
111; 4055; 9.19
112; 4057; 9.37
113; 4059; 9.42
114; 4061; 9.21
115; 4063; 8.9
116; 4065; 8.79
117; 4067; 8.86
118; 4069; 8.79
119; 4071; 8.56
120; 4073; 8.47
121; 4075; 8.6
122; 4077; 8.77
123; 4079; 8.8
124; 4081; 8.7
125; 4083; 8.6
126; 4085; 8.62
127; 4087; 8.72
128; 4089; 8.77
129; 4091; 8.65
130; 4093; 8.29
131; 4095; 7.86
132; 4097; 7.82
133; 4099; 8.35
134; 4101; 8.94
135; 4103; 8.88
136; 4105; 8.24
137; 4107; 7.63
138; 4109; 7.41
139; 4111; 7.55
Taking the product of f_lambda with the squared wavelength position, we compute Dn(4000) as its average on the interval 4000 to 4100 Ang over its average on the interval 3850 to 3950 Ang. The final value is 1.3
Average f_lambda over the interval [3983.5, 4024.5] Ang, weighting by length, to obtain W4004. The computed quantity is 9.17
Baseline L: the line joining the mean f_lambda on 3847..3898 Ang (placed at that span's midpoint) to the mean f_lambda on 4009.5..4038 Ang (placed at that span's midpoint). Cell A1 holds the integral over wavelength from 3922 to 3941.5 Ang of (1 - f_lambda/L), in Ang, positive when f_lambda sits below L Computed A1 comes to 5.9 Ang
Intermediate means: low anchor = 8.08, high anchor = 9.43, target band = 6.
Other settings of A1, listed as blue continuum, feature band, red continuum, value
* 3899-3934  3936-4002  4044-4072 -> 2.4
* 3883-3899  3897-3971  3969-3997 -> 1.4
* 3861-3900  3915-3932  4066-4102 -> 2.4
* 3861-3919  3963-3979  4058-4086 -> 4.8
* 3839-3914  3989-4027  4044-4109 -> -3.6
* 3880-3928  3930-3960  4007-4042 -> 3.6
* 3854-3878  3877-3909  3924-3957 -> 2.3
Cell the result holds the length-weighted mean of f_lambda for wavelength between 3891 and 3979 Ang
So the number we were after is 7.19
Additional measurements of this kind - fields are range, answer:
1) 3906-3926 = 8.2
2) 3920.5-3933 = 5.98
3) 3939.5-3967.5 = 7.66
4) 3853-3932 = 7.85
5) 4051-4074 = 8.97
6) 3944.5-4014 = 7.93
